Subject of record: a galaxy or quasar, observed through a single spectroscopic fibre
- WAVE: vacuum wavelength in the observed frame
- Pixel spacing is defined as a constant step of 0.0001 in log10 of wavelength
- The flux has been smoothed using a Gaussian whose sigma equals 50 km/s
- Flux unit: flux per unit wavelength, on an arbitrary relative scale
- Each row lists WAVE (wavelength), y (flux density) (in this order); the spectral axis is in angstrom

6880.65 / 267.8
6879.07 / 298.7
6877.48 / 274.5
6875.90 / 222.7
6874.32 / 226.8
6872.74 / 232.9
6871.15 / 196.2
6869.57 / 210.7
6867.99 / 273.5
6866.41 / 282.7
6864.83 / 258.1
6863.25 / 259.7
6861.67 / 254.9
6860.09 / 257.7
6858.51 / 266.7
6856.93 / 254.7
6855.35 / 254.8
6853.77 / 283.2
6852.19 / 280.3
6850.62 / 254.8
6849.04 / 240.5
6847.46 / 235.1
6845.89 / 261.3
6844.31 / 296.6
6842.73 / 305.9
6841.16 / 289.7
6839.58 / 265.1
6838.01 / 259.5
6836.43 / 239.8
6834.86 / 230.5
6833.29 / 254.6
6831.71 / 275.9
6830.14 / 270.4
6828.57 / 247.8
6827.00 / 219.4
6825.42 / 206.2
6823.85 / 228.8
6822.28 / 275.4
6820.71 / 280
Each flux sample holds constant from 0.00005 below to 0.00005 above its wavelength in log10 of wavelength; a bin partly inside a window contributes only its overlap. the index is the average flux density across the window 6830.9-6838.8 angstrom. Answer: 252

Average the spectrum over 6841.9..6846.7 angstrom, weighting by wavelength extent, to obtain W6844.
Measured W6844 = 288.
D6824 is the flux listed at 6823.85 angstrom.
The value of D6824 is 228.8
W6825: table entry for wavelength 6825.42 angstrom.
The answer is 206.2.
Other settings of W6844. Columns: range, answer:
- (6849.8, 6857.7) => 265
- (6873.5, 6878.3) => 242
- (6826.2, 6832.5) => 253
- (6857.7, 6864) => 260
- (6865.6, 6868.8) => 278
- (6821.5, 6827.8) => 232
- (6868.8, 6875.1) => 217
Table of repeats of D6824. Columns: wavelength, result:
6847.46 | 235.1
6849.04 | 240.5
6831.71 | 275.9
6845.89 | 261.3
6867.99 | 273.5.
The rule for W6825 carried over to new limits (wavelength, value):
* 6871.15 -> 196.2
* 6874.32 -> 226.8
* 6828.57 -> 247.8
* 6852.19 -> 280.3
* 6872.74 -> 232.9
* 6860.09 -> 257.7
